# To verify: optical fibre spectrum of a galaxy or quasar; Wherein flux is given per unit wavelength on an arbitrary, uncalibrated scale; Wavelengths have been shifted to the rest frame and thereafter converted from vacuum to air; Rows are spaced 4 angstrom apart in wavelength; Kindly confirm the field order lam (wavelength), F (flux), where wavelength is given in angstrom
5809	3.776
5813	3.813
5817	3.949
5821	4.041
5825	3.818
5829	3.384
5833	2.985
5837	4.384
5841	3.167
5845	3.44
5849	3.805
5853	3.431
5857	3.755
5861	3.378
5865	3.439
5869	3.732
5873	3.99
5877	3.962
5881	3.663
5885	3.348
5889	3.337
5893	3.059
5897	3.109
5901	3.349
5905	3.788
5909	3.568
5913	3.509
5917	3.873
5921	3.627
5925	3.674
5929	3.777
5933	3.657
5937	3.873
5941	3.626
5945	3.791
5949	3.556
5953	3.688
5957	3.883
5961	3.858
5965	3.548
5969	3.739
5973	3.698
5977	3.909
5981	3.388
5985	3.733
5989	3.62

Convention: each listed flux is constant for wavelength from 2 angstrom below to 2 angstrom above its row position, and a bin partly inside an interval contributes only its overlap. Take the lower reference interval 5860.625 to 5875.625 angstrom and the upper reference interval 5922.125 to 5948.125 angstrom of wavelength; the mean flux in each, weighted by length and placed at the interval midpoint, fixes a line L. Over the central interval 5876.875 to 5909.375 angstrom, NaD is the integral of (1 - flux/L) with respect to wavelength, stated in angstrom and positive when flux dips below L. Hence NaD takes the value 2.3 angstrom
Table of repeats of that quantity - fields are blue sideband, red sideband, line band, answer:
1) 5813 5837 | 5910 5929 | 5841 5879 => 0.7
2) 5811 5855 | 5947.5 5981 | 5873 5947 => 1.9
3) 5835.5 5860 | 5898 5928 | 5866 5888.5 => -0.4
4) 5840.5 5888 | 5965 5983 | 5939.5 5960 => -0.4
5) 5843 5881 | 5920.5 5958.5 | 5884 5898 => 1.8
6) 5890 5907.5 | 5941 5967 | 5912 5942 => -1.6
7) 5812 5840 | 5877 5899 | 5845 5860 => -0.1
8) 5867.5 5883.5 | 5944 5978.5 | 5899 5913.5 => 0.9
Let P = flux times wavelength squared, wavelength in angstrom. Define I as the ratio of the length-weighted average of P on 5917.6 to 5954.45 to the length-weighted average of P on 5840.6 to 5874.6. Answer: 1.1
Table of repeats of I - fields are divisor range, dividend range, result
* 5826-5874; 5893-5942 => 1.03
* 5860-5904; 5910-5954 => 1.07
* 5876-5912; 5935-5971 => 1.10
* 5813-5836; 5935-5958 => 1.06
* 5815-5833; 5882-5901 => 0.90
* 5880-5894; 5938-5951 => 1.12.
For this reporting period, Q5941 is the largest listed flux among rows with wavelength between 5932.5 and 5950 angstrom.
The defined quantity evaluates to 3.873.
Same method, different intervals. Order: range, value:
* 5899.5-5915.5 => 3.788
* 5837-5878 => 4.384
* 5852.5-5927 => 3.99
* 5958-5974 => 3.858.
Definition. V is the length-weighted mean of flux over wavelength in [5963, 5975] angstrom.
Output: 3.66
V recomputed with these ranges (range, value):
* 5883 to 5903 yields 3.24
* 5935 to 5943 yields 3.75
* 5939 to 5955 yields 3.67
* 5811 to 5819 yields 3.88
